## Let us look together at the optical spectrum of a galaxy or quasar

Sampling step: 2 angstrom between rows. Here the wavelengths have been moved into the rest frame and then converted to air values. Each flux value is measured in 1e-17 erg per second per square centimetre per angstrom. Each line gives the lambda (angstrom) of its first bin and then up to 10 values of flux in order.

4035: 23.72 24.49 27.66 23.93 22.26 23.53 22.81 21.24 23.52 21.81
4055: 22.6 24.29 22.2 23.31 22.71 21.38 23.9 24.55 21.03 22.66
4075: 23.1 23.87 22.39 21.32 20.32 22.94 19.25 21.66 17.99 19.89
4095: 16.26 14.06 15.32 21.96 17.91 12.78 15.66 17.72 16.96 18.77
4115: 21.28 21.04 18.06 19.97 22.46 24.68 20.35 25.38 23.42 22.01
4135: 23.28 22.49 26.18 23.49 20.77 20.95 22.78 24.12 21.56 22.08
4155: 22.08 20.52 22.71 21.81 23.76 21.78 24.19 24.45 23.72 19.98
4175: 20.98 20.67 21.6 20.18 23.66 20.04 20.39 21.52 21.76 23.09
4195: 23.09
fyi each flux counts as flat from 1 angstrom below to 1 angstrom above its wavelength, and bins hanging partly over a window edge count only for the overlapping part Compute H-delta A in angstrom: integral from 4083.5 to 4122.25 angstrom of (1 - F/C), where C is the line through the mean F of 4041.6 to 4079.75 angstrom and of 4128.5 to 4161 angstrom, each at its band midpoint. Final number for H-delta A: 7.3 angstrom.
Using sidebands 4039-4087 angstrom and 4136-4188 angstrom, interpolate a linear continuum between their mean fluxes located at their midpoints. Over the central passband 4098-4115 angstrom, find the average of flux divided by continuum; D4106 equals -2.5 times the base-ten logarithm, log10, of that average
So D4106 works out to 0.28 mag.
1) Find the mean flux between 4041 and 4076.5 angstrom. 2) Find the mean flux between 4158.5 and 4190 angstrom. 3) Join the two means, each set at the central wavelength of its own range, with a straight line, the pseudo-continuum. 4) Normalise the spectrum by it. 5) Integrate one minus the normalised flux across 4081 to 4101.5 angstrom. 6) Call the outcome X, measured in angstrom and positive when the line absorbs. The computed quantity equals 3.2 angstrom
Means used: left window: 22.8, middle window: 19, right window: 22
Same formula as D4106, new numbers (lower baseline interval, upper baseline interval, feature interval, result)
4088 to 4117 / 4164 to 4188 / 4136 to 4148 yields -0.14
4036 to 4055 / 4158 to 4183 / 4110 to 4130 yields 0.09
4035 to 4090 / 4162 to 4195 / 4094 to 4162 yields 0.09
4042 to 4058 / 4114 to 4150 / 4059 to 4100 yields 0.08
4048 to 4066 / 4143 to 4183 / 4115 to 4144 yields -0.01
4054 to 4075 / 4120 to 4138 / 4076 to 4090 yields 0.06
